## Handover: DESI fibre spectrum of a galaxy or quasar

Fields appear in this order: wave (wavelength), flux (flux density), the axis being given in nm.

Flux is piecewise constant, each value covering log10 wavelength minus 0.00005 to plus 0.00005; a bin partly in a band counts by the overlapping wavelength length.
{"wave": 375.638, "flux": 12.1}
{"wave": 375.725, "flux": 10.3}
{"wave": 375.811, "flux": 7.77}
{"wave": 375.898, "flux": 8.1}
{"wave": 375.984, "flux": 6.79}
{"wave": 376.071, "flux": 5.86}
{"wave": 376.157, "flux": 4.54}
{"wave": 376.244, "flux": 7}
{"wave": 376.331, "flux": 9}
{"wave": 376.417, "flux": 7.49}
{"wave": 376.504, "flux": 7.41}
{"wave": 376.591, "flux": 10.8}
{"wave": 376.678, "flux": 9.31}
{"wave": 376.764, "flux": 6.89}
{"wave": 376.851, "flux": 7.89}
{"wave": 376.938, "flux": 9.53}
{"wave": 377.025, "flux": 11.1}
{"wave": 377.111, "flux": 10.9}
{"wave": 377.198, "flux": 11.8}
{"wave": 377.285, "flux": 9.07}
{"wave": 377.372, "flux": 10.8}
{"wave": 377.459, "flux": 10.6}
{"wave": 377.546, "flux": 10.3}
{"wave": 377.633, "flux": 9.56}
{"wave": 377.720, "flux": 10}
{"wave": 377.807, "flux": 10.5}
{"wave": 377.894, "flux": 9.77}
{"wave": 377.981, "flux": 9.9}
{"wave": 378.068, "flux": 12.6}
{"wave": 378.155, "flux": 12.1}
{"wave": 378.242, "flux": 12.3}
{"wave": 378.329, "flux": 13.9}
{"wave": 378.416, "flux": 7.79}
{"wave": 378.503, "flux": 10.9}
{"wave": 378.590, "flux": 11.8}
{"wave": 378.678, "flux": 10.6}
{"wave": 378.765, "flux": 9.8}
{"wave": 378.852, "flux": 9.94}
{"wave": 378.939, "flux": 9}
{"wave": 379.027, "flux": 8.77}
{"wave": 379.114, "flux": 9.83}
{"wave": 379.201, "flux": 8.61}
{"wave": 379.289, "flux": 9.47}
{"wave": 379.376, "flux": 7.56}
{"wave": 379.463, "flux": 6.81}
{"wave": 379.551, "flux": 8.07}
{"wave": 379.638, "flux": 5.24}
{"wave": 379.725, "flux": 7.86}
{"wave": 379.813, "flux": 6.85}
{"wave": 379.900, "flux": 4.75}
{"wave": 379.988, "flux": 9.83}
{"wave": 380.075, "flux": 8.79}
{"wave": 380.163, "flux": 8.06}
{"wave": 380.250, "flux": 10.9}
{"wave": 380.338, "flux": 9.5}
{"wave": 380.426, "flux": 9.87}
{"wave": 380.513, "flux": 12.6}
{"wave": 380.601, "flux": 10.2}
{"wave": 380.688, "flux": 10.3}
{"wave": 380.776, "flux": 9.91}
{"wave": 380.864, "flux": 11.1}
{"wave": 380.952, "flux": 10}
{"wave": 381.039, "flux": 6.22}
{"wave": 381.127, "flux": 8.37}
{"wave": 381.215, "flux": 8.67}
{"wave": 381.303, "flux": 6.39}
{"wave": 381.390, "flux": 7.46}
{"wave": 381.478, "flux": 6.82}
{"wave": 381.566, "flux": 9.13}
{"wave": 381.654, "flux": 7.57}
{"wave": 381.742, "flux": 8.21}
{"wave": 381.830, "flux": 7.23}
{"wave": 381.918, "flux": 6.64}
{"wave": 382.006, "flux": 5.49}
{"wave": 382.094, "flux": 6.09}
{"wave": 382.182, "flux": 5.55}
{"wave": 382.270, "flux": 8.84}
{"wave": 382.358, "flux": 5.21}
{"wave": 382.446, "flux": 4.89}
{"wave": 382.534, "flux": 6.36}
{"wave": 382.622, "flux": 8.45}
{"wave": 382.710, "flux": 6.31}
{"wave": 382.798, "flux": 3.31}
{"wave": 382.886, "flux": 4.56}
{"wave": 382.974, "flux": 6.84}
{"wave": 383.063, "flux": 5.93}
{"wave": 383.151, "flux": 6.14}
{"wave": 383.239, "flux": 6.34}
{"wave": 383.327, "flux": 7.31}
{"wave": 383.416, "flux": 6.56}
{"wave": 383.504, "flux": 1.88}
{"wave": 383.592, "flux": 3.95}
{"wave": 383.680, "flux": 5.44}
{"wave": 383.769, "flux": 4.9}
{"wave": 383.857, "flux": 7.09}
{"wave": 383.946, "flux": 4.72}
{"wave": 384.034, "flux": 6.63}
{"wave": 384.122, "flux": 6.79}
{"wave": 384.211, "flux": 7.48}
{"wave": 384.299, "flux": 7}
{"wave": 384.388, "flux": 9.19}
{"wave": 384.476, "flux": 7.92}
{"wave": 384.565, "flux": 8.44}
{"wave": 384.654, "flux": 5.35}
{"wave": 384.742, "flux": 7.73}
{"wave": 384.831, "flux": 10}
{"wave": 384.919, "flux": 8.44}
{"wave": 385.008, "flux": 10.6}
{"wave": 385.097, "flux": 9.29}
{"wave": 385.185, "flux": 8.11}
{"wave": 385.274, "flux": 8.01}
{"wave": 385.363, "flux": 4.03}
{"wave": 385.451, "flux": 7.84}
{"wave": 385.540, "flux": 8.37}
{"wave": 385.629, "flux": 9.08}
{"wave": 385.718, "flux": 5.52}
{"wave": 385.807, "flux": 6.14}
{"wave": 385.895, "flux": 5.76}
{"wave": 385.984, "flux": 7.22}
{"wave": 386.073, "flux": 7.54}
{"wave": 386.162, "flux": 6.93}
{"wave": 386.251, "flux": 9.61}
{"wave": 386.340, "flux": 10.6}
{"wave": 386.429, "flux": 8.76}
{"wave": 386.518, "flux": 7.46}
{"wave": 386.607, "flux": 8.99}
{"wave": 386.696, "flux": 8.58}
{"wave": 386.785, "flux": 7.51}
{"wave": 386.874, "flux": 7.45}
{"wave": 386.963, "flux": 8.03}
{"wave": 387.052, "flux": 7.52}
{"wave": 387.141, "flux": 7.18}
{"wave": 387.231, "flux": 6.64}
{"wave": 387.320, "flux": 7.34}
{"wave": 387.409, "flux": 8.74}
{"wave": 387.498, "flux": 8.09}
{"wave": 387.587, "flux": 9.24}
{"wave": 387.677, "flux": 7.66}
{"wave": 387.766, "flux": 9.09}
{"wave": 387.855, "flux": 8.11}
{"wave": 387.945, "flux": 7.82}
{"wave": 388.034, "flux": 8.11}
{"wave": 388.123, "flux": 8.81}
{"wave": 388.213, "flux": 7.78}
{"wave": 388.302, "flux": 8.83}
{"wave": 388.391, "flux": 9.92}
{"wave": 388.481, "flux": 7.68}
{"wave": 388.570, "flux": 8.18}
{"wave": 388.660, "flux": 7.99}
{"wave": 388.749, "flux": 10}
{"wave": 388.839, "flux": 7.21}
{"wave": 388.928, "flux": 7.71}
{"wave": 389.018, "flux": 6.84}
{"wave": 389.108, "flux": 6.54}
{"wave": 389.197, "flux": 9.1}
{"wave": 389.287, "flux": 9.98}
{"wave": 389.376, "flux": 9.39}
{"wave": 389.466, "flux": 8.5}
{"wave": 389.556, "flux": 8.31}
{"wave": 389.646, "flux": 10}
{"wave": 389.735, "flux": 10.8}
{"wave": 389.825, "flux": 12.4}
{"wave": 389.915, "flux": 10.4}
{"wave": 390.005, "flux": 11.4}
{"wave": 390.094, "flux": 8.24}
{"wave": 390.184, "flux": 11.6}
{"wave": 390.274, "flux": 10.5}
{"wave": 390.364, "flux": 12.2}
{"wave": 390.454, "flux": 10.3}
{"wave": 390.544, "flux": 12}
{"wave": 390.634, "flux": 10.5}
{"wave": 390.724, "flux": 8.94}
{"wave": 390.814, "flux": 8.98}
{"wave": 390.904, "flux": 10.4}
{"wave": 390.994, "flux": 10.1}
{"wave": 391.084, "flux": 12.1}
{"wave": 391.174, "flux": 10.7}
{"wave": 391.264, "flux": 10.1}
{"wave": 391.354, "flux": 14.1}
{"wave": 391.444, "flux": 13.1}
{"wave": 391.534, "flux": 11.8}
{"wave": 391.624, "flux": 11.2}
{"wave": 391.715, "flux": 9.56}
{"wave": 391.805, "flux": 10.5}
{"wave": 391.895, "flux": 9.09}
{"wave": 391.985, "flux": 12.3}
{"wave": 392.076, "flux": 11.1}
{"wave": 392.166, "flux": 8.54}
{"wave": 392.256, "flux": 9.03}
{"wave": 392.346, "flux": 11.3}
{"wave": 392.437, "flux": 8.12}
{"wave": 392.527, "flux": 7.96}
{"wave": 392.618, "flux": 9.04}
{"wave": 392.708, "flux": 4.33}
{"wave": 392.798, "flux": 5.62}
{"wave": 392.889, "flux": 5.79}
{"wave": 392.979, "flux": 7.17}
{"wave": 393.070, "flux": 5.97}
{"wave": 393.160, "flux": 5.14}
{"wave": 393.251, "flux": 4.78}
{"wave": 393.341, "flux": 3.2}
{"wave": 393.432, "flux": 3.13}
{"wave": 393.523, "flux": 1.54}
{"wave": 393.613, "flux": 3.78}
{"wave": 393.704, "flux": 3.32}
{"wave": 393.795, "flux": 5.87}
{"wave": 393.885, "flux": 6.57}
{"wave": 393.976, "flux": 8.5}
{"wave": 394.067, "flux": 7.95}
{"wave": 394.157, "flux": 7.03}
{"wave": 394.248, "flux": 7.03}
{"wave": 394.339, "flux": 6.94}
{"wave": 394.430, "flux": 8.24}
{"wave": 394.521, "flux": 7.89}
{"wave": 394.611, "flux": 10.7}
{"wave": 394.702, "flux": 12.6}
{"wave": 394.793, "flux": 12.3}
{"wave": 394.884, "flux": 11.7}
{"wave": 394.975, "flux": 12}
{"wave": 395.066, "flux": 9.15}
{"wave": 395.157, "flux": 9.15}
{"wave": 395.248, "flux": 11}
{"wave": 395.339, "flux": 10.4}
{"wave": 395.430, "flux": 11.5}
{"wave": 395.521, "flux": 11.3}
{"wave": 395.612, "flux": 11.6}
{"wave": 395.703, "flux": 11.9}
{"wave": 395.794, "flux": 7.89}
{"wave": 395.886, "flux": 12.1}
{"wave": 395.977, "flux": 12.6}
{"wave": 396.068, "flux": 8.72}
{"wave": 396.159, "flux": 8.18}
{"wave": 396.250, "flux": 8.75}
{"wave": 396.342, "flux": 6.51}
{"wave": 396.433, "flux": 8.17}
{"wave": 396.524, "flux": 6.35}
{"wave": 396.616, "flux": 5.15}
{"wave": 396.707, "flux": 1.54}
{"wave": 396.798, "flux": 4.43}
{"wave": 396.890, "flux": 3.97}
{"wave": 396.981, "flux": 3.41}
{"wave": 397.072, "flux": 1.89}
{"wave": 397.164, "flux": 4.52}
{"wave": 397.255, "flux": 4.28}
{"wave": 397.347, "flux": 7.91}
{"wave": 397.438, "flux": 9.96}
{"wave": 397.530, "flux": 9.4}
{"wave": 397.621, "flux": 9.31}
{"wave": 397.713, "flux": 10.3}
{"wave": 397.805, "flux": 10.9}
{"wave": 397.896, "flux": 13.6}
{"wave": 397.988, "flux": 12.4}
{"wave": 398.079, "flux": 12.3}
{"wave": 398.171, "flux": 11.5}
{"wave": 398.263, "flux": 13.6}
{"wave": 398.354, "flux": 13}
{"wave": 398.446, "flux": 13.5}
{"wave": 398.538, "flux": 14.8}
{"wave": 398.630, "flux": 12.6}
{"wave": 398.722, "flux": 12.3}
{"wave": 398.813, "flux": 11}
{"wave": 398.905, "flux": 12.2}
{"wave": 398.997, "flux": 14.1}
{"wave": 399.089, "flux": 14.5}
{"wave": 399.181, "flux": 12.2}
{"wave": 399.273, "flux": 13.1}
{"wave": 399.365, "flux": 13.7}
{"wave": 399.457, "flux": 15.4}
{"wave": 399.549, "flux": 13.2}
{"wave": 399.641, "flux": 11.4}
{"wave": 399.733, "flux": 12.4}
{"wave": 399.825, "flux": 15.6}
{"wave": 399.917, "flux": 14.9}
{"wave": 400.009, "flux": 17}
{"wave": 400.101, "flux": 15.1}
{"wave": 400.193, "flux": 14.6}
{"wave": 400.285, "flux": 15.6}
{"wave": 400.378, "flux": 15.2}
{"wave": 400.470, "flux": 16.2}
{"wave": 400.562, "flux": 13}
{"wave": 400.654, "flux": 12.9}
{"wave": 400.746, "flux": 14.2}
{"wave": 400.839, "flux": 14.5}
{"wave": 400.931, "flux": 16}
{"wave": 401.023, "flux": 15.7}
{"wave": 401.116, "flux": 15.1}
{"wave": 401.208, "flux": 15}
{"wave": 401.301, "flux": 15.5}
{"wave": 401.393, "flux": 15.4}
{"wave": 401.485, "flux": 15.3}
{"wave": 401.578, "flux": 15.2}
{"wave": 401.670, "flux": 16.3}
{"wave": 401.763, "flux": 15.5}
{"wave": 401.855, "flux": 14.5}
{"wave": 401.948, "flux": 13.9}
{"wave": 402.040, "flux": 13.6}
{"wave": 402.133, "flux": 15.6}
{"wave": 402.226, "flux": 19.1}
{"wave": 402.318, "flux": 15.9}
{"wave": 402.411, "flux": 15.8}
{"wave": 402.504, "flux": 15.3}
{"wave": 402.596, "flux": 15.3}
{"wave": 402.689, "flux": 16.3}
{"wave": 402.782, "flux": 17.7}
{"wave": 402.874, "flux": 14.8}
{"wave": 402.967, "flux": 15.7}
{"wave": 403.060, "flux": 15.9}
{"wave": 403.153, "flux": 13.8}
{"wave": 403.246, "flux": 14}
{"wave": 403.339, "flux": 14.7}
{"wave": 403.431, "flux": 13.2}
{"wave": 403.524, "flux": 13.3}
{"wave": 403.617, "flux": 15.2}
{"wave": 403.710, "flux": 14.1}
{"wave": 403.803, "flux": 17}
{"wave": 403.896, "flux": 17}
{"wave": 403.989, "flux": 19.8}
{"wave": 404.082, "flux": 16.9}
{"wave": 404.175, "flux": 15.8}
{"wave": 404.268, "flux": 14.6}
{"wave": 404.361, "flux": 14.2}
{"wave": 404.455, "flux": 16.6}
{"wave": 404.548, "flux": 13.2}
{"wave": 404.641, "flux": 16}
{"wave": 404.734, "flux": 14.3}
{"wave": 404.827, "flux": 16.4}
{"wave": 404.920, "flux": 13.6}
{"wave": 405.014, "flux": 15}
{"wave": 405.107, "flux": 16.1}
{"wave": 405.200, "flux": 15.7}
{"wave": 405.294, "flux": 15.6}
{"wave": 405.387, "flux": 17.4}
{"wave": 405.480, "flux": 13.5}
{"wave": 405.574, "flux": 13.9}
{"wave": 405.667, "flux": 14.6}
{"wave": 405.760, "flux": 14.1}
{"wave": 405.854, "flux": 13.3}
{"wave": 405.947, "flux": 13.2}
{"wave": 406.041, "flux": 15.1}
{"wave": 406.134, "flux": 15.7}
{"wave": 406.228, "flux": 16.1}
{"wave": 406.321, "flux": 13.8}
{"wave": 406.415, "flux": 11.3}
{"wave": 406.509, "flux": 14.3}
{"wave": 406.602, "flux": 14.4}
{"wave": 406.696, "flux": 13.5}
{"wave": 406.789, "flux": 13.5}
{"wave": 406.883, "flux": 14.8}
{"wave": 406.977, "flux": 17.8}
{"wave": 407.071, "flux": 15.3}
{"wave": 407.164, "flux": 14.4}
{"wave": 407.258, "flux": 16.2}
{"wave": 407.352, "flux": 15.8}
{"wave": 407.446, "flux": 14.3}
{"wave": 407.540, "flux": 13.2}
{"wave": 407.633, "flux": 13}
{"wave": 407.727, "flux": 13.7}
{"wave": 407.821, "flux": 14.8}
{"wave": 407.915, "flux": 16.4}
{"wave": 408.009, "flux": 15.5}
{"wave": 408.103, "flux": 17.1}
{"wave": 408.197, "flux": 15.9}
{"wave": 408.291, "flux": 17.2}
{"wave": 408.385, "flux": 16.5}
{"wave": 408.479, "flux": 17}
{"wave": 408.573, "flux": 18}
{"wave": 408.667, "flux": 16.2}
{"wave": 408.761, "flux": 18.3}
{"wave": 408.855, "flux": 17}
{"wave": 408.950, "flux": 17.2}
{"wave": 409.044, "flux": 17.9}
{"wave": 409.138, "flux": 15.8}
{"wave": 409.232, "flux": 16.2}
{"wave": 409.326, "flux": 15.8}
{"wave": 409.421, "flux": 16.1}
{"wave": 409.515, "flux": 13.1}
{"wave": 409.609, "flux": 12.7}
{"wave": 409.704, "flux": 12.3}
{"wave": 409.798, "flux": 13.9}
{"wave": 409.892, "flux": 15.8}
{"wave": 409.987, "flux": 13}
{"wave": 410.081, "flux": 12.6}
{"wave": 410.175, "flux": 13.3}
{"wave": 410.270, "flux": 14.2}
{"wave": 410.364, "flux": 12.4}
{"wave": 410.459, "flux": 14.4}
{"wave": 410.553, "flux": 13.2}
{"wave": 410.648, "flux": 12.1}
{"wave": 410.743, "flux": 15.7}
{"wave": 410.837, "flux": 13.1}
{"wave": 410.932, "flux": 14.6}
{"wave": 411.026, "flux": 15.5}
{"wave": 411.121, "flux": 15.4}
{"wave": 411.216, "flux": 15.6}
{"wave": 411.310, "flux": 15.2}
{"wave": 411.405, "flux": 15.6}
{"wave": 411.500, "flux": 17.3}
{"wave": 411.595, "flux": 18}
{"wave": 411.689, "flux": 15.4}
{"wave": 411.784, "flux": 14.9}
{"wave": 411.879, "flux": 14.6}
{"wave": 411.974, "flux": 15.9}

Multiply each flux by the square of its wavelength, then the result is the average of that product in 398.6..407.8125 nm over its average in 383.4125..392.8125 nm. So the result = 1.86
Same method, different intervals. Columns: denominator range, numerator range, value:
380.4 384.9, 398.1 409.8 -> 2.33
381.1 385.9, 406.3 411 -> 2.47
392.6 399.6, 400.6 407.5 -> 1.75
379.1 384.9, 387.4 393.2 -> 1.31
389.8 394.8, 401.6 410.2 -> 1.86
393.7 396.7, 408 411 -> 1.79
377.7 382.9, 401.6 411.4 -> 2.02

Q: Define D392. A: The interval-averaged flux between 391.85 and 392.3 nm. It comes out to 10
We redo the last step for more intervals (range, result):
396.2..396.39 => 7.64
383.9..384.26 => 6.42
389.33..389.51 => 8.97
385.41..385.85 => 7.38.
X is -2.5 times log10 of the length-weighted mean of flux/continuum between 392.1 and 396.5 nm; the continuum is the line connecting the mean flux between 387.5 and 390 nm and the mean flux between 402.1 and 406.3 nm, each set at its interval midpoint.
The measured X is 0.34 mag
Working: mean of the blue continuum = 8.79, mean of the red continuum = 15.3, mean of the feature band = 8.18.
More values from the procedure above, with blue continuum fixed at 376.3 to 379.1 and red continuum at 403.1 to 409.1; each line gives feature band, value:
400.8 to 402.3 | -0.07 mag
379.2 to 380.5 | 0.26 mag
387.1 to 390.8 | 0.32 mag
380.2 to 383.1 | 0.36 mag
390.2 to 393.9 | 0.42 mag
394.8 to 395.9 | 0.22 mag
